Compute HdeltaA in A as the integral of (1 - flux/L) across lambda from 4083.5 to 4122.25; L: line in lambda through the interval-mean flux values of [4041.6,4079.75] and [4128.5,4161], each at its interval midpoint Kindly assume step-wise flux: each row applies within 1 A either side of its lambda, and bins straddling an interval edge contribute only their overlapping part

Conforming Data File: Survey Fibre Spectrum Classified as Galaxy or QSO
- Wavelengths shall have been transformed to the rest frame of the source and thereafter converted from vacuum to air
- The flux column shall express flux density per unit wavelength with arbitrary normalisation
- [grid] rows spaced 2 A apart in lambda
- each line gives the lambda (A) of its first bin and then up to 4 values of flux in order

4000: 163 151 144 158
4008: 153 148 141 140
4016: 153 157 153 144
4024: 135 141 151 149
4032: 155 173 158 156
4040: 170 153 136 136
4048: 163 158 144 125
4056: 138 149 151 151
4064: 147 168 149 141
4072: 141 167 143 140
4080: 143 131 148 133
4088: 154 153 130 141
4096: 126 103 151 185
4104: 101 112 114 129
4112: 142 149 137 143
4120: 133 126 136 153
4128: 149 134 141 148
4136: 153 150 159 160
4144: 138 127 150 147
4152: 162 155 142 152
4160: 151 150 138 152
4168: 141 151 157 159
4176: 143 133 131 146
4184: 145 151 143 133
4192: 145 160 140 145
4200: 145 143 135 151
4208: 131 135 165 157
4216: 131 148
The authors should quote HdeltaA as 3.2 A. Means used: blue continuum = 147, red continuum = 148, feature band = 136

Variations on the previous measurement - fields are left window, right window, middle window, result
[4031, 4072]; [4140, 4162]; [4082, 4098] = 1.3 A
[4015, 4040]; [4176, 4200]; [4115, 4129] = 0.7 A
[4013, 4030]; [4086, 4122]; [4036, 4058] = -0.8 A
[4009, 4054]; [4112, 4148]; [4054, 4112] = 2.5 A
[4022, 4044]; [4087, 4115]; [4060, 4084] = -0.8 A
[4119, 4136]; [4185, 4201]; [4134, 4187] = -1.8 A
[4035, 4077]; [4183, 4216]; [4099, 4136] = 2.3 A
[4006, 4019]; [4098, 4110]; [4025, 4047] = -1.2 A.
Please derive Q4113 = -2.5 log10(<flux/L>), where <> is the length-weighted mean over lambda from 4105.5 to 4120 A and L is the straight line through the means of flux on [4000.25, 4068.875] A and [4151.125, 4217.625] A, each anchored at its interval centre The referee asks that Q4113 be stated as 0.115 mag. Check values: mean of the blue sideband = 150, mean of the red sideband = 146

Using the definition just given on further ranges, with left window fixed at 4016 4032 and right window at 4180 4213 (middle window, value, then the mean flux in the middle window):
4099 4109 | 0.106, 133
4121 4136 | 0.029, 142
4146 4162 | -0.034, 150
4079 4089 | 0.037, 142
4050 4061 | 0.033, 143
